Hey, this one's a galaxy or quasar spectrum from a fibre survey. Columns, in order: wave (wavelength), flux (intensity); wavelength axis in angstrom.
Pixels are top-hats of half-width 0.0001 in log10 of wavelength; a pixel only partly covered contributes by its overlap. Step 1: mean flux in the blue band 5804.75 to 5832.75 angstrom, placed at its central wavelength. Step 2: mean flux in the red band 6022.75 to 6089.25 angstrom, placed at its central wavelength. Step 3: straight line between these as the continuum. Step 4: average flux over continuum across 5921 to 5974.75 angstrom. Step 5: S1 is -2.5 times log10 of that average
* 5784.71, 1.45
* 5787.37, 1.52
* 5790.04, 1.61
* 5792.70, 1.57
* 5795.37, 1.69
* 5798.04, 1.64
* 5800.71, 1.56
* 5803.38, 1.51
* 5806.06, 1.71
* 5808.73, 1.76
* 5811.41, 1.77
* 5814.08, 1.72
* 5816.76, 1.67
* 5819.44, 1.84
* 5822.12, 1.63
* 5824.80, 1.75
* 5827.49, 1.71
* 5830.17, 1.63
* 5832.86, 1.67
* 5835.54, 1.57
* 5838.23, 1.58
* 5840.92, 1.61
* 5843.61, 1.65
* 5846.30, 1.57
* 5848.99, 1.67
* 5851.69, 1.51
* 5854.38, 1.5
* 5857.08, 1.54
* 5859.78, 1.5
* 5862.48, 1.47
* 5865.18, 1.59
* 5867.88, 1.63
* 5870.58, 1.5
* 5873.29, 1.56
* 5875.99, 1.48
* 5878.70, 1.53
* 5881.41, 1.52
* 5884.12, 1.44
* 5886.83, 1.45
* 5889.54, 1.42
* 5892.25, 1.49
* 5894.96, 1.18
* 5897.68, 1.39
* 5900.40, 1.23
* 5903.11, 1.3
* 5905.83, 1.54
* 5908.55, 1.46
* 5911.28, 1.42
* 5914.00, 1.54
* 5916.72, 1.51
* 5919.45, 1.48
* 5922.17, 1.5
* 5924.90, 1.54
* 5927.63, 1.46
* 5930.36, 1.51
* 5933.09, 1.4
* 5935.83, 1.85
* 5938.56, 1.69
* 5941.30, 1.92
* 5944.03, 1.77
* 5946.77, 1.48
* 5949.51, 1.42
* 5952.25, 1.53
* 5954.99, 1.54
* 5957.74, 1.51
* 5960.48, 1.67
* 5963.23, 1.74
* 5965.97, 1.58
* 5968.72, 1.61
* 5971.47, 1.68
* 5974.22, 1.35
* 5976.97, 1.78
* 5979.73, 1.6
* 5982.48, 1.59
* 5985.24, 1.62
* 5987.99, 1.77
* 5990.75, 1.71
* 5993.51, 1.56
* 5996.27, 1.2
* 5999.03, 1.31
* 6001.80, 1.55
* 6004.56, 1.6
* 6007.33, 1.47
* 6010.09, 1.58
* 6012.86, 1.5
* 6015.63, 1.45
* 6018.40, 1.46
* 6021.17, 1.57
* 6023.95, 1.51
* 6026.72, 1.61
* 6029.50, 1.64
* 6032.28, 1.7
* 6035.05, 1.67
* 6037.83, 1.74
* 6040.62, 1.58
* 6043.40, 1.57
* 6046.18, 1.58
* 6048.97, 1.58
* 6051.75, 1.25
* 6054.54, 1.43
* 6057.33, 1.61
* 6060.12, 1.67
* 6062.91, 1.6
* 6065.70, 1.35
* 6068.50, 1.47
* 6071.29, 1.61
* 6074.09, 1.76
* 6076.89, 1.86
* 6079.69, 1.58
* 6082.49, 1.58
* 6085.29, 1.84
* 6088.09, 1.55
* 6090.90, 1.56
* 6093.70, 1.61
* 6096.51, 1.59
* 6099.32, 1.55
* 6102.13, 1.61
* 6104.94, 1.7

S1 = 0.041 mag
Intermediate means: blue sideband 1.72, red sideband 1.6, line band 1.59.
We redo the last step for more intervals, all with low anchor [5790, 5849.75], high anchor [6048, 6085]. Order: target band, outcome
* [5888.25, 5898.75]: 0.19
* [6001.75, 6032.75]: 0.03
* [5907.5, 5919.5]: 0.10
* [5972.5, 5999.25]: 0.03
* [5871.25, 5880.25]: 0.08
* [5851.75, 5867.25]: 0.08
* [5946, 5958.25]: 0.08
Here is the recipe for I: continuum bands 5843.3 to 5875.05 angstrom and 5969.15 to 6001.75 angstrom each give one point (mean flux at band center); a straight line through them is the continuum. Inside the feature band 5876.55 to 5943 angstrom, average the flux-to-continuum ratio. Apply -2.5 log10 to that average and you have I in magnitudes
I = 0.05 mag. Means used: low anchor 1.55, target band 1.49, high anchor 1.56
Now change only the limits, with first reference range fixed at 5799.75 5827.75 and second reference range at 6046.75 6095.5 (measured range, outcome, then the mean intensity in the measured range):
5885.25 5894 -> 0.15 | 1.44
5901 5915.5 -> 0.15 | 1.44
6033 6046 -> -0.03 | 1.64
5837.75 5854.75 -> 0.06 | 1.59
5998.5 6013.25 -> 0.07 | 1.51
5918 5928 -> 0.10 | 1.5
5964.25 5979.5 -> 0.02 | 1.6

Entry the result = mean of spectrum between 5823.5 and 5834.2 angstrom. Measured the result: 1.69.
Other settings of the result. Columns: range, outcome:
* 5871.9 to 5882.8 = 1.52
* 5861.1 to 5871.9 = 1.55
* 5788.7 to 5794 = 1.59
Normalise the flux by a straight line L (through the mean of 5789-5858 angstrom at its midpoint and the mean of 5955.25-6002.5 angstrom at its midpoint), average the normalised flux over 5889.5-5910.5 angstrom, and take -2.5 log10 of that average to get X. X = 0.171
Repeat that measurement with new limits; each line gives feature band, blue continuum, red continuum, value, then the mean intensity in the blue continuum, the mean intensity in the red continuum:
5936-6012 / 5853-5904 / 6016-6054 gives -0.045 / 1.46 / 1.57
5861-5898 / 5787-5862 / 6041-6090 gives 0.099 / 1.63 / 1.58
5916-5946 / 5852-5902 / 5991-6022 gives -0.090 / 1.47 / 1.48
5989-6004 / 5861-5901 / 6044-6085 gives 0.038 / 1.46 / 1.57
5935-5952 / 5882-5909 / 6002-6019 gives -0.161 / 1.39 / 1.52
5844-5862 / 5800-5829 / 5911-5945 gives 0.074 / 1.7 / 1.59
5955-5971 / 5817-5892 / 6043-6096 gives -0.027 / 1.57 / 1.58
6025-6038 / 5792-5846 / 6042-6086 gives -0.048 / 1.66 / 1.58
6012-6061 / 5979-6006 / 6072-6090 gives 0.038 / 1.55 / 1.69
